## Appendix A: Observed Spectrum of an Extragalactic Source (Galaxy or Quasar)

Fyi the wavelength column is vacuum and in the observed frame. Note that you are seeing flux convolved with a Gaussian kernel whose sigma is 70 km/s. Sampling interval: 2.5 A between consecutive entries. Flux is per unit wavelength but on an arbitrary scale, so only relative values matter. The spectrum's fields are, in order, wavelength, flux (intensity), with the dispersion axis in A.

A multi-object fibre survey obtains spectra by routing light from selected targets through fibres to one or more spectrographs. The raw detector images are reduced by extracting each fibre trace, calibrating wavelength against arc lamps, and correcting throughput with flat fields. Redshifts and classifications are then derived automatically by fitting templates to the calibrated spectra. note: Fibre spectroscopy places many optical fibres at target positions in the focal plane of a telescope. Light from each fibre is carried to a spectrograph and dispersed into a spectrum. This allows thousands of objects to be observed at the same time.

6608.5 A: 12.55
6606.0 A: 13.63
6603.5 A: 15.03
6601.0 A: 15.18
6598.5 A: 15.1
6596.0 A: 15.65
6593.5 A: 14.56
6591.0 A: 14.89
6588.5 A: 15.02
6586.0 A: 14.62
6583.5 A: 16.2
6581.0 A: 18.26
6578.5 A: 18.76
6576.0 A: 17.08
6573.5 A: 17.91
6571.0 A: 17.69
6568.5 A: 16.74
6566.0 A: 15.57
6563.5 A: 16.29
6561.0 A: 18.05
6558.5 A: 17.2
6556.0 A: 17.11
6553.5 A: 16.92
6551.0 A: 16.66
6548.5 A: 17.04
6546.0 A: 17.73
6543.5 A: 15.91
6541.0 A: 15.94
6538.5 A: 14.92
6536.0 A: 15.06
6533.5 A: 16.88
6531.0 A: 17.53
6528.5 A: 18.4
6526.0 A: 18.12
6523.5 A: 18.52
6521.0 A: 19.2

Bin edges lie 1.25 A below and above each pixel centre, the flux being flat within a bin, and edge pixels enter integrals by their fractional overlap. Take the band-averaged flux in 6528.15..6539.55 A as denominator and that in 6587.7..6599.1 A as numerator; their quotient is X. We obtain 0.91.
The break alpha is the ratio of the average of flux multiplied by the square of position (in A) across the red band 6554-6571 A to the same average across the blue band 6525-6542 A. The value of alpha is 1.02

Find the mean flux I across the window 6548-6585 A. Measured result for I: 17.2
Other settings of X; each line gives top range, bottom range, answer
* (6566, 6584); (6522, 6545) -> 1.04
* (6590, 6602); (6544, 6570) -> 0.89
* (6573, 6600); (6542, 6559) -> 0.95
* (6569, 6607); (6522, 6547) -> 0.95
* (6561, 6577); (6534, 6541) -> 1.10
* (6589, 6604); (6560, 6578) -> 0.88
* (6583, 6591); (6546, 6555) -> 0.89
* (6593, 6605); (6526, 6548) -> 0.91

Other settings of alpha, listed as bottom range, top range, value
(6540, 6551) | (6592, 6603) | 0.92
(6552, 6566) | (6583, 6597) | 0.90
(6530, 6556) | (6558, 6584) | 1.06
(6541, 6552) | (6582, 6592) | 0.92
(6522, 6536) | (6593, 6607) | 0.86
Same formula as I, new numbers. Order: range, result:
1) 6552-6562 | 17.3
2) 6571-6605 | 16.1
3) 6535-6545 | 15.5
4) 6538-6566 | 16.7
